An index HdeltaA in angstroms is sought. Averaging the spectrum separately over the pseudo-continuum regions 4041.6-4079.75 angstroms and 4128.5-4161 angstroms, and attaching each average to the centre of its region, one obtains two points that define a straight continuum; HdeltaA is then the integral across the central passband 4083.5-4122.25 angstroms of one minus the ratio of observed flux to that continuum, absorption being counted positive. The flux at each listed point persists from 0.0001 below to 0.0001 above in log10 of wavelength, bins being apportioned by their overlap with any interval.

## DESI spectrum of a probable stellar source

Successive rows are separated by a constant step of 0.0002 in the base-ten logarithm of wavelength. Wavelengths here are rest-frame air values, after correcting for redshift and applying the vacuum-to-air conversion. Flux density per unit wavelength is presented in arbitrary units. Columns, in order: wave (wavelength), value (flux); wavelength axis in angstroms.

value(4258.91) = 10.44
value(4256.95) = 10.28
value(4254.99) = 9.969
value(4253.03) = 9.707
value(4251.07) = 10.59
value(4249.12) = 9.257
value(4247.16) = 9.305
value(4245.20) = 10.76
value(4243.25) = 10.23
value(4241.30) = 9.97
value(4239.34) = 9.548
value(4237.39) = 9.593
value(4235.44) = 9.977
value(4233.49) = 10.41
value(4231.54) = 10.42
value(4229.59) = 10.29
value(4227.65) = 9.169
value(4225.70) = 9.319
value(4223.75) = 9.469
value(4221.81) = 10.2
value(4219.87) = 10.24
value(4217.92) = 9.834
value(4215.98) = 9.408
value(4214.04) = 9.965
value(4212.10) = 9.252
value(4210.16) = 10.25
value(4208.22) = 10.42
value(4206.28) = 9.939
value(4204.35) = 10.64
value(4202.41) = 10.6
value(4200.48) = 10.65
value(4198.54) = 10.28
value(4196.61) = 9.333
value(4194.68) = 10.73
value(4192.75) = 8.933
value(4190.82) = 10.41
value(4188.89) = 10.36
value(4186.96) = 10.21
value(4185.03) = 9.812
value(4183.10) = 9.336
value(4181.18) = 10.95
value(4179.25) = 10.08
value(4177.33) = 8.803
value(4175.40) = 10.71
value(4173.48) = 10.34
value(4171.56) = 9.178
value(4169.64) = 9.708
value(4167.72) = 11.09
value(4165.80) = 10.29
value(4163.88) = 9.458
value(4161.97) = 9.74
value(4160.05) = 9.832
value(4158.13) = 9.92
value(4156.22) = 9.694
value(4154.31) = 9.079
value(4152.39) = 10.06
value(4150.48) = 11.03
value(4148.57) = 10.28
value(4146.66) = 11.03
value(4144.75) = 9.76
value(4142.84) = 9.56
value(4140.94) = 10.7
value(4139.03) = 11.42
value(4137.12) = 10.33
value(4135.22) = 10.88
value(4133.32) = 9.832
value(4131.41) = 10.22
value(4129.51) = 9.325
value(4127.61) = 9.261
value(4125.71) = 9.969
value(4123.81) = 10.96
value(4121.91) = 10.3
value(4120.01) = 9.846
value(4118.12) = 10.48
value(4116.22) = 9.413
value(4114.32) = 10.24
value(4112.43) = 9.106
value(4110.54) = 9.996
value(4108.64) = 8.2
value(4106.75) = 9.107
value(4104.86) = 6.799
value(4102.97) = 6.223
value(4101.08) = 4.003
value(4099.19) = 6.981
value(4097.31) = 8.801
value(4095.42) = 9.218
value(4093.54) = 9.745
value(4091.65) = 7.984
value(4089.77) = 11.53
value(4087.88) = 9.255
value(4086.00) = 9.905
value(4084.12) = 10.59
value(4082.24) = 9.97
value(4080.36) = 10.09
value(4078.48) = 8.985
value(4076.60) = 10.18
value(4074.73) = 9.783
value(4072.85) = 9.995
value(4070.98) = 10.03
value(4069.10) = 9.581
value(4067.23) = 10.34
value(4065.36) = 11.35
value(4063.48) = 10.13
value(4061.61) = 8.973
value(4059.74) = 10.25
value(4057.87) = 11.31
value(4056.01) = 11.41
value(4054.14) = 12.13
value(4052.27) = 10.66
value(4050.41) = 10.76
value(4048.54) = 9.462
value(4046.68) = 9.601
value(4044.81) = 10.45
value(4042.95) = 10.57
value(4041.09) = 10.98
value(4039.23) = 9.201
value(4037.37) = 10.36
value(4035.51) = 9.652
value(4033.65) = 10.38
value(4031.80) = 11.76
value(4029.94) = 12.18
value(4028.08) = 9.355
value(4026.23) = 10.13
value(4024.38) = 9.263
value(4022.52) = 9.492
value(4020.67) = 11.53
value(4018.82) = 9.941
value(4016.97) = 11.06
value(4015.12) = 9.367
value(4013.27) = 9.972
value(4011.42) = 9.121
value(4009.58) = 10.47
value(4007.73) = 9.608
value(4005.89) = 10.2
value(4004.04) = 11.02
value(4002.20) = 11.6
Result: 5.04 angstroms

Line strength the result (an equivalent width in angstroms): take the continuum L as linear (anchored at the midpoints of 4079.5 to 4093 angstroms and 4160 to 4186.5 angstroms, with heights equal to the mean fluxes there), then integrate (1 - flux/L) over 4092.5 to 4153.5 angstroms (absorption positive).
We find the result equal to 2.8 angstroms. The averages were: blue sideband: 9.89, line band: 9.47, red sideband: 9.96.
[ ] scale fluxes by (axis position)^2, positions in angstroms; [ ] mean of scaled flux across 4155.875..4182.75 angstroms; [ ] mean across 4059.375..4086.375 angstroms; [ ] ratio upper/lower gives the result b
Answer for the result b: 1.04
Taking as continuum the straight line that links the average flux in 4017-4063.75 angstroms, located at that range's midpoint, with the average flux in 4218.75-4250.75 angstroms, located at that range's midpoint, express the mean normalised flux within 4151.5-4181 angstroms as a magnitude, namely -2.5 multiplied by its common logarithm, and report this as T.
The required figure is 0.02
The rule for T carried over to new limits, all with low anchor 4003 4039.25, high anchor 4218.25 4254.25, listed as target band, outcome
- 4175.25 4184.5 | 0.01 mag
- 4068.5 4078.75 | 0.04 mag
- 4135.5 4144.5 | -0.04 mag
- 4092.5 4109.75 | 0.30 mag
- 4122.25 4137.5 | 0.00 mag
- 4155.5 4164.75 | 0.03 mag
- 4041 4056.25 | -0.04 mag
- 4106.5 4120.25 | 0.06 mag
